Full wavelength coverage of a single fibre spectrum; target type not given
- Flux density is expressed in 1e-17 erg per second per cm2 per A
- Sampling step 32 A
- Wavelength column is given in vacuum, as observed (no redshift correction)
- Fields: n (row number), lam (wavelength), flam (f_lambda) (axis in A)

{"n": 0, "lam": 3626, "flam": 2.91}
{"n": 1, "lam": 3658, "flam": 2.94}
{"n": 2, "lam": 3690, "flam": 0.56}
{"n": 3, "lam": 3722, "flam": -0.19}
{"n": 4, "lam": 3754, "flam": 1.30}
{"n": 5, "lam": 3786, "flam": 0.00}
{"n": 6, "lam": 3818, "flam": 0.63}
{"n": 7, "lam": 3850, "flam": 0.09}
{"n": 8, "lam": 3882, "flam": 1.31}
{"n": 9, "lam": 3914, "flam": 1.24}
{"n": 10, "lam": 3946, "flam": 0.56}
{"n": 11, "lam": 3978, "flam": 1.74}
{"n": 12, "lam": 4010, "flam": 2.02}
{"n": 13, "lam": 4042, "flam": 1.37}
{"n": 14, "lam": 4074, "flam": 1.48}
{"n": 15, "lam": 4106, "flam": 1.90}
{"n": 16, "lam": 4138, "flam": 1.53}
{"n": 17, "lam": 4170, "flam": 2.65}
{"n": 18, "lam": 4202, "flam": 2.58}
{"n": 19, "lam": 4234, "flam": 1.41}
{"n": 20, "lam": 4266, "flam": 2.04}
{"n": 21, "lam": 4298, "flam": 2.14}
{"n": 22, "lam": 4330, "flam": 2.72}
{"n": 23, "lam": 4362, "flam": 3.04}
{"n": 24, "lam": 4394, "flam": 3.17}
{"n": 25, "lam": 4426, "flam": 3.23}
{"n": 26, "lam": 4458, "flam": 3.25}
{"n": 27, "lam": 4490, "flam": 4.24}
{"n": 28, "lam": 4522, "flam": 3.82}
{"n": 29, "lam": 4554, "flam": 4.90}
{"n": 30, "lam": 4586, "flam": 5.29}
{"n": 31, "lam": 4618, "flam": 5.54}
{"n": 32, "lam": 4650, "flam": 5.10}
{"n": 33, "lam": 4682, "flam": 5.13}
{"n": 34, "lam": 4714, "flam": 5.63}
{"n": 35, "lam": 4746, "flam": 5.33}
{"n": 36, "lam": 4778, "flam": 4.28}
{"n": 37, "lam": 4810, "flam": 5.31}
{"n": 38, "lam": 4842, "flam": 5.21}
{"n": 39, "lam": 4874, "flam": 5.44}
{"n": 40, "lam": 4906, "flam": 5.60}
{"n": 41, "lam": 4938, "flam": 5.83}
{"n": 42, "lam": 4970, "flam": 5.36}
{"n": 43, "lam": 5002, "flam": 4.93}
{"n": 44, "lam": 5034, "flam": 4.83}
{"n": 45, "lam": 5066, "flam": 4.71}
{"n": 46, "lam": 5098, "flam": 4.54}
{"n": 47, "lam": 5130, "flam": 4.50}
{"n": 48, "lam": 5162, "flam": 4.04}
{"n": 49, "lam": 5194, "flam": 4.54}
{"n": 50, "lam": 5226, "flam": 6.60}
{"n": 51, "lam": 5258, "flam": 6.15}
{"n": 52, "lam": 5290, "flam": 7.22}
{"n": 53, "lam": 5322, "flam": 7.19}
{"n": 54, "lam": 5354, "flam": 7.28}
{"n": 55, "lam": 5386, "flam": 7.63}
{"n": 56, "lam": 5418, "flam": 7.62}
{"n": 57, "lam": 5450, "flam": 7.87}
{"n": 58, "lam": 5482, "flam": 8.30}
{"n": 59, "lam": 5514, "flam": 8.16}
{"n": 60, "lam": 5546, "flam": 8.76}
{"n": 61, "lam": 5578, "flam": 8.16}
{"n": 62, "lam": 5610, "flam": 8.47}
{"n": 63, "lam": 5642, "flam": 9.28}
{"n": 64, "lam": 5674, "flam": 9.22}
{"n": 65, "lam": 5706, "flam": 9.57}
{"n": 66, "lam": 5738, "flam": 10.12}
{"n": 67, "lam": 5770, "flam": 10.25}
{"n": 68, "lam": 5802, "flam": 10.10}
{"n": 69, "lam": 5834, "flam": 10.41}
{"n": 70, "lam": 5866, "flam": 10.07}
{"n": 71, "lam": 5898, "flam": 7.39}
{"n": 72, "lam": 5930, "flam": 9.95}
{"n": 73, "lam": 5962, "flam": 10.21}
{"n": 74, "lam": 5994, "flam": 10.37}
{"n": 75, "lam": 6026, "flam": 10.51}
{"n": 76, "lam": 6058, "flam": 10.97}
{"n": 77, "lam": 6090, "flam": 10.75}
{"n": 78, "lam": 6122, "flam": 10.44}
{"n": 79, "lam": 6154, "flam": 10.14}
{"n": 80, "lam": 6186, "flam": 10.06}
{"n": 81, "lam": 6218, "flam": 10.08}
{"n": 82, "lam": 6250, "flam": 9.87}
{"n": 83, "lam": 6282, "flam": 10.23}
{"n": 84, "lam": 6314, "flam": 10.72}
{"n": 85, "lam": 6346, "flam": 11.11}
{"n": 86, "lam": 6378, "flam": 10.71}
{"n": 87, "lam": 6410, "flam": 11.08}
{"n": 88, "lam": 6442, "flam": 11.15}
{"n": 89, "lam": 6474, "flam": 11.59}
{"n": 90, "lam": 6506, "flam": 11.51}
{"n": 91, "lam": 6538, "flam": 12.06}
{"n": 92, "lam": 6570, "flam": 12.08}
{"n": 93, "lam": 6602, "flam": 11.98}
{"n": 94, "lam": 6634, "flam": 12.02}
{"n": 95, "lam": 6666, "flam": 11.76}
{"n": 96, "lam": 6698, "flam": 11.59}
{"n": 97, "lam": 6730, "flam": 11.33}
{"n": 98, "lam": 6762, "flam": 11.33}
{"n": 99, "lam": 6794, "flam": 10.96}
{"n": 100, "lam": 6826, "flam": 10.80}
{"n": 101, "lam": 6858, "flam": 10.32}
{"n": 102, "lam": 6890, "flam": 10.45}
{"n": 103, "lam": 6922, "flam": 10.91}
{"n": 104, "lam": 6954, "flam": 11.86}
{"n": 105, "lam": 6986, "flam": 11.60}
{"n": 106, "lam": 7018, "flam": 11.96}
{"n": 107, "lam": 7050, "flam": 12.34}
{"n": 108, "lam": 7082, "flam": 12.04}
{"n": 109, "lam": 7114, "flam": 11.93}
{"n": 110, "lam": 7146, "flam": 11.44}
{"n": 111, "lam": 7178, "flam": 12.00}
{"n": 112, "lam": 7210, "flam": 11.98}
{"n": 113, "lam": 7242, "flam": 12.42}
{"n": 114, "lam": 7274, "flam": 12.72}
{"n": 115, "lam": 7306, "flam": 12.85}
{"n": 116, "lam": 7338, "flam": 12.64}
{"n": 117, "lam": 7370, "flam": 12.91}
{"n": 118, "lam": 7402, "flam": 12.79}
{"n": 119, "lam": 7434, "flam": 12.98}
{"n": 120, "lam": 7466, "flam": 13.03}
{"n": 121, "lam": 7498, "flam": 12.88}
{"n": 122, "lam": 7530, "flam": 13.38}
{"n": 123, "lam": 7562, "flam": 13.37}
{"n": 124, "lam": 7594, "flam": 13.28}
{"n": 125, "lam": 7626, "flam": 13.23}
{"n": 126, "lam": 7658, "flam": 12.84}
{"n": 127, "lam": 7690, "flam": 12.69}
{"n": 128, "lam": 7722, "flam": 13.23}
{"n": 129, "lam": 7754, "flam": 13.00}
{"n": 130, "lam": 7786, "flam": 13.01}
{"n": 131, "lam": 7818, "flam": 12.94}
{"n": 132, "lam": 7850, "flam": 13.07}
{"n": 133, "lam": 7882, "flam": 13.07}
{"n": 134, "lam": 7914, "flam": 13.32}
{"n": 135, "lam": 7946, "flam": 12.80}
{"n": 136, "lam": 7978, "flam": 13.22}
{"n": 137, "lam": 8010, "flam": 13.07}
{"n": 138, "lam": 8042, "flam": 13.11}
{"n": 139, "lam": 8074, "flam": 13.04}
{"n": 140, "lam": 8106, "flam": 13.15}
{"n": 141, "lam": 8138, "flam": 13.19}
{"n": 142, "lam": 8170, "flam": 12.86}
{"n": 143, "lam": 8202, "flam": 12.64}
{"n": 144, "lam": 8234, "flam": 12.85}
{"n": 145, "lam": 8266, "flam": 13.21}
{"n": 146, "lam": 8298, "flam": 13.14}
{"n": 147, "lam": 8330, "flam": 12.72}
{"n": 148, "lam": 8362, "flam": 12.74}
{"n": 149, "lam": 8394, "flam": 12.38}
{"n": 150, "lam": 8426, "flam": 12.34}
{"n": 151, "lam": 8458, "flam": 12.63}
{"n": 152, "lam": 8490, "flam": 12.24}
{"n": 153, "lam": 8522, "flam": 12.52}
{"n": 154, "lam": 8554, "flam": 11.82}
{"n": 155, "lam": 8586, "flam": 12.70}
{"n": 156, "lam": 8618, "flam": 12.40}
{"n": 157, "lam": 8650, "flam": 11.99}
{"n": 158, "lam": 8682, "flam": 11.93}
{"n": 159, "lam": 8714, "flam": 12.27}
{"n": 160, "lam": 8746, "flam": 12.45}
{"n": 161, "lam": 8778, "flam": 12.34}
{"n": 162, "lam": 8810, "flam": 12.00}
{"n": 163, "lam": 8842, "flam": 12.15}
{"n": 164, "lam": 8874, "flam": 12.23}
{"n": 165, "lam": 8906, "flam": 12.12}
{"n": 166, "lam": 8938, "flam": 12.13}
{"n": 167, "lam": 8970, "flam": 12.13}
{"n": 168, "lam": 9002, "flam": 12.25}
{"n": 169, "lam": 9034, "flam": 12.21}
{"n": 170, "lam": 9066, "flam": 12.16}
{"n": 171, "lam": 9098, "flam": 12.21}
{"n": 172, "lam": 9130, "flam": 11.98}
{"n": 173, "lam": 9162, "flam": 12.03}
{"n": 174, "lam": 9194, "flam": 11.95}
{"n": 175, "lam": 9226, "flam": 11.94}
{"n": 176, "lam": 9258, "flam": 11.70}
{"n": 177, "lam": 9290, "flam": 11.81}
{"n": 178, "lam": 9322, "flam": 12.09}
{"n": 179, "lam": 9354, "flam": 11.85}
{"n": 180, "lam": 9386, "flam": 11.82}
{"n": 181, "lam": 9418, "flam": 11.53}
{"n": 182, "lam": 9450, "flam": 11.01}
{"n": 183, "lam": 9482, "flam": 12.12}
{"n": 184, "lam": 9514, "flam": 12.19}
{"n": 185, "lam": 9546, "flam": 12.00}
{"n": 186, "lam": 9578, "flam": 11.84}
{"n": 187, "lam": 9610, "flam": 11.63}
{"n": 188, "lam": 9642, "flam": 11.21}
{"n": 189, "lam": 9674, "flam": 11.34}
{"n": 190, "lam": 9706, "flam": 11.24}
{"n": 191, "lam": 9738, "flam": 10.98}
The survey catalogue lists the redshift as 0.000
